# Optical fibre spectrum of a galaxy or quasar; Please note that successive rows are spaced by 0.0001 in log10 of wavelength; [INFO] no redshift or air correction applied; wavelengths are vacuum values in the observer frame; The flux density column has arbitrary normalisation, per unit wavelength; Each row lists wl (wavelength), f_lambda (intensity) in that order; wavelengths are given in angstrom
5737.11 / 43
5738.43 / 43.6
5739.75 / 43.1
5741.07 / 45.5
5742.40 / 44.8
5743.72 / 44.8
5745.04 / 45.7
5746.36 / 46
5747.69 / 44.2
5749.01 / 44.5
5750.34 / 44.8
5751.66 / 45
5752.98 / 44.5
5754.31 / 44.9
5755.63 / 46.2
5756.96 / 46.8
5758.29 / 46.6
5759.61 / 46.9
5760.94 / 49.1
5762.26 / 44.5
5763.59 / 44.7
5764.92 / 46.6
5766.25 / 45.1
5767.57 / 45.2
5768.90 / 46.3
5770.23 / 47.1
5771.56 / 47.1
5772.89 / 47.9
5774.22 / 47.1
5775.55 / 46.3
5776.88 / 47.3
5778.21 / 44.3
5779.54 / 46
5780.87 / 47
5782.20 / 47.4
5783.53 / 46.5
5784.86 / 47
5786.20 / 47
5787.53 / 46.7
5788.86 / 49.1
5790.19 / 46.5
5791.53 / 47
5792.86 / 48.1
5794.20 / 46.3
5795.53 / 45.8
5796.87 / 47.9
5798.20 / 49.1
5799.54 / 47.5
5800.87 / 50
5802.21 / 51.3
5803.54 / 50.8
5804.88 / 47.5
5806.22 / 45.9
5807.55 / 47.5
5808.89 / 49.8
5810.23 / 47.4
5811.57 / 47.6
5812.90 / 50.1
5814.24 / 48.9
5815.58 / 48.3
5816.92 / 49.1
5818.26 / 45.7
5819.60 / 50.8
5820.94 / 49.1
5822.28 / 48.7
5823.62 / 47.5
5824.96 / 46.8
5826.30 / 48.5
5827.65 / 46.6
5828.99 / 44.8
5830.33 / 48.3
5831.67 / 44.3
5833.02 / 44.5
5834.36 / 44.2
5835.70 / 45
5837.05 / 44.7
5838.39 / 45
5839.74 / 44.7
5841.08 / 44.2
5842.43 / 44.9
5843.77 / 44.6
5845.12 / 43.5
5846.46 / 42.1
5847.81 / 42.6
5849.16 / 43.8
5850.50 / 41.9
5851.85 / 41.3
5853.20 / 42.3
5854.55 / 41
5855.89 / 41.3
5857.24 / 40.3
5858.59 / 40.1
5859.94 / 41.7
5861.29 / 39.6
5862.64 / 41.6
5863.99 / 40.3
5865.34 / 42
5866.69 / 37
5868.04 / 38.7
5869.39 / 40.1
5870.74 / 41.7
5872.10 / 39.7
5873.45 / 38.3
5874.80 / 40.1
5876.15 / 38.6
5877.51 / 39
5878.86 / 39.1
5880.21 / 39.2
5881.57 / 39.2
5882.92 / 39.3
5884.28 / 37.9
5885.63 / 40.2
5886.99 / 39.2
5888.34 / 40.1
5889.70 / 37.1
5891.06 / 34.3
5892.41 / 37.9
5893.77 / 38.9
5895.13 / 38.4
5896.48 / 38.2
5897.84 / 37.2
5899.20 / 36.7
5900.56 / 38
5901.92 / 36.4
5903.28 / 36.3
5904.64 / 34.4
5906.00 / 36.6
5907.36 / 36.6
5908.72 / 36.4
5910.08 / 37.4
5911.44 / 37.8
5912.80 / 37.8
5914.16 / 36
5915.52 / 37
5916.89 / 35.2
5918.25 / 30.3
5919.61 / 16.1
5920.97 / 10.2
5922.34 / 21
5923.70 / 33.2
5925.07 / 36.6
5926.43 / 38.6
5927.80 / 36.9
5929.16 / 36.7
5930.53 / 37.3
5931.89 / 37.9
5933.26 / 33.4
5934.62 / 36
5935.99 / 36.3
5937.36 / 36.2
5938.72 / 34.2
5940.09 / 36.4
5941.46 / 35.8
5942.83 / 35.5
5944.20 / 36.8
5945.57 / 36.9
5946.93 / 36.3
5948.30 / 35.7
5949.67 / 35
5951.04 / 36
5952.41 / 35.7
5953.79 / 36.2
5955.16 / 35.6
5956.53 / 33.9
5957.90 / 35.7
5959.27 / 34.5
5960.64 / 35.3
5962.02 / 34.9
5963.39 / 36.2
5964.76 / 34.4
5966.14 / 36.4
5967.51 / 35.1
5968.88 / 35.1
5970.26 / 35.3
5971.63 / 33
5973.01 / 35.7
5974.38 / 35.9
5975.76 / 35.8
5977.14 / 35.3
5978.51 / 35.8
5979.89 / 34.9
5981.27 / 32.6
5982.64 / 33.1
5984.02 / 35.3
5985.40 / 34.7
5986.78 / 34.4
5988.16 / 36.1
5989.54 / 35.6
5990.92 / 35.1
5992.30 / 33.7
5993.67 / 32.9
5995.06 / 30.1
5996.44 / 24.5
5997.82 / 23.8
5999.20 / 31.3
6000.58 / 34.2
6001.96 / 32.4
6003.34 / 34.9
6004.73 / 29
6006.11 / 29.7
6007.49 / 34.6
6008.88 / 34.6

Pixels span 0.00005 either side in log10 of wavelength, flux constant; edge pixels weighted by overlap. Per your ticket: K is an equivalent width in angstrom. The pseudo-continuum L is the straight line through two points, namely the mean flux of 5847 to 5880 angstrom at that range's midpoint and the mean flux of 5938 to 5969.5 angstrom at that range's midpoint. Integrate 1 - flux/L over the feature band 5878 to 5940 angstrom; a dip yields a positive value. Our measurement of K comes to 4.0 angstrom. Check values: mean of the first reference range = 40.5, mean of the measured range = 35.6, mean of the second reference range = 35.6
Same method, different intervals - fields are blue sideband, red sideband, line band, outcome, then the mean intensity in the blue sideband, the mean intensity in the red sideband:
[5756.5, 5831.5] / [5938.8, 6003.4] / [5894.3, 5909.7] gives 1.03 angstrom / 47.4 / 34.5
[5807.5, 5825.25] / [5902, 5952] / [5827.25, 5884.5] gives 2.11 angstrom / 48.4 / 34.4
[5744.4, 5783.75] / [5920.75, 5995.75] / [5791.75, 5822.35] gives -3.40 angstrom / 46.1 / 34.8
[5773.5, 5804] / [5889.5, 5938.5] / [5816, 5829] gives -1.15 angstrom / 47.5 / 34.7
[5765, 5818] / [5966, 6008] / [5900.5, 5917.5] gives 1.07 angstrom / 47.5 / 33.4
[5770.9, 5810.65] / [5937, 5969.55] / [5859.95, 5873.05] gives 0.57 angstrom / 47.5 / 35.6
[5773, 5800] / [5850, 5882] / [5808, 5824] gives -1.48 angstrom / 47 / 40.2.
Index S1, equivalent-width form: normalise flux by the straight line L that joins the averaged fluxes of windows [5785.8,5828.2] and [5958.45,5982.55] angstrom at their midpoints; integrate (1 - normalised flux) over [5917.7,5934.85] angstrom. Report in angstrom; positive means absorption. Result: 3.3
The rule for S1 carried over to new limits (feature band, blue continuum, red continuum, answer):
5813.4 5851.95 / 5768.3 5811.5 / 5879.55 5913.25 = -2.0 angstrom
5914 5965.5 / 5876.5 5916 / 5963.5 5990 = 3.0 angstrom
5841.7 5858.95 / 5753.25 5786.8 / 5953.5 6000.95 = -0.3 angstrom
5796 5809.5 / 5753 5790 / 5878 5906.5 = -1.3 angstrom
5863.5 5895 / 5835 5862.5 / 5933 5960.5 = 1.2 angstrom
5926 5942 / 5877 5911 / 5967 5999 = -0.2 angstrom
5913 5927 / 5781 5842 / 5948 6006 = 3.3 angstrom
